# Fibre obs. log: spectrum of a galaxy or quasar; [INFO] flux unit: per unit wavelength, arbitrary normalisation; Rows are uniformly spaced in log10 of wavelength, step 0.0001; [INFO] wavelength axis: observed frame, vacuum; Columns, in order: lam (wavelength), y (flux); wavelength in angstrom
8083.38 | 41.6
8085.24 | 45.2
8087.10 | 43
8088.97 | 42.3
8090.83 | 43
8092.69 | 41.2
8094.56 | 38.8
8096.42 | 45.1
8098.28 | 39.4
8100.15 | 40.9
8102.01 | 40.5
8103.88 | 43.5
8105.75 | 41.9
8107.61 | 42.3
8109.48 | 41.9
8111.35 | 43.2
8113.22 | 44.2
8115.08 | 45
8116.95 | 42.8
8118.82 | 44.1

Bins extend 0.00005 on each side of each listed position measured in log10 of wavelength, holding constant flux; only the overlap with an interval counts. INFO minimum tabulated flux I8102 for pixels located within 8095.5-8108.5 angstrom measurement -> 39.4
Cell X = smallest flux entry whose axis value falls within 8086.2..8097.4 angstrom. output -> 38.8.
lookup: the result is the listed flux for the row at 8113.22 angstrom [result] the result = 44.2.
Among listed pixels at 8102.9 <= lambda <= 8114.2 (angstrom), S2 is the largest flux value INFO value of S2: 44.2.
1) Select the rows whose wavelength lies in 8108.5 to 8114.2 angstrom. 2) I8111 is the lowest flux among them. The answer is 41.9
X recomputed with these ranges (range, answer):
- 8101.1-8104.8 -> 40.5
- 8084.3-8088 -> 43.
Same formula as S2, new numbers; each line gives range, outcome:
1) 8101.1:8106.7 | 43.5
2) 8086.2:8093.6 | 43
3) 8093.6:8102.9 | 45.1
